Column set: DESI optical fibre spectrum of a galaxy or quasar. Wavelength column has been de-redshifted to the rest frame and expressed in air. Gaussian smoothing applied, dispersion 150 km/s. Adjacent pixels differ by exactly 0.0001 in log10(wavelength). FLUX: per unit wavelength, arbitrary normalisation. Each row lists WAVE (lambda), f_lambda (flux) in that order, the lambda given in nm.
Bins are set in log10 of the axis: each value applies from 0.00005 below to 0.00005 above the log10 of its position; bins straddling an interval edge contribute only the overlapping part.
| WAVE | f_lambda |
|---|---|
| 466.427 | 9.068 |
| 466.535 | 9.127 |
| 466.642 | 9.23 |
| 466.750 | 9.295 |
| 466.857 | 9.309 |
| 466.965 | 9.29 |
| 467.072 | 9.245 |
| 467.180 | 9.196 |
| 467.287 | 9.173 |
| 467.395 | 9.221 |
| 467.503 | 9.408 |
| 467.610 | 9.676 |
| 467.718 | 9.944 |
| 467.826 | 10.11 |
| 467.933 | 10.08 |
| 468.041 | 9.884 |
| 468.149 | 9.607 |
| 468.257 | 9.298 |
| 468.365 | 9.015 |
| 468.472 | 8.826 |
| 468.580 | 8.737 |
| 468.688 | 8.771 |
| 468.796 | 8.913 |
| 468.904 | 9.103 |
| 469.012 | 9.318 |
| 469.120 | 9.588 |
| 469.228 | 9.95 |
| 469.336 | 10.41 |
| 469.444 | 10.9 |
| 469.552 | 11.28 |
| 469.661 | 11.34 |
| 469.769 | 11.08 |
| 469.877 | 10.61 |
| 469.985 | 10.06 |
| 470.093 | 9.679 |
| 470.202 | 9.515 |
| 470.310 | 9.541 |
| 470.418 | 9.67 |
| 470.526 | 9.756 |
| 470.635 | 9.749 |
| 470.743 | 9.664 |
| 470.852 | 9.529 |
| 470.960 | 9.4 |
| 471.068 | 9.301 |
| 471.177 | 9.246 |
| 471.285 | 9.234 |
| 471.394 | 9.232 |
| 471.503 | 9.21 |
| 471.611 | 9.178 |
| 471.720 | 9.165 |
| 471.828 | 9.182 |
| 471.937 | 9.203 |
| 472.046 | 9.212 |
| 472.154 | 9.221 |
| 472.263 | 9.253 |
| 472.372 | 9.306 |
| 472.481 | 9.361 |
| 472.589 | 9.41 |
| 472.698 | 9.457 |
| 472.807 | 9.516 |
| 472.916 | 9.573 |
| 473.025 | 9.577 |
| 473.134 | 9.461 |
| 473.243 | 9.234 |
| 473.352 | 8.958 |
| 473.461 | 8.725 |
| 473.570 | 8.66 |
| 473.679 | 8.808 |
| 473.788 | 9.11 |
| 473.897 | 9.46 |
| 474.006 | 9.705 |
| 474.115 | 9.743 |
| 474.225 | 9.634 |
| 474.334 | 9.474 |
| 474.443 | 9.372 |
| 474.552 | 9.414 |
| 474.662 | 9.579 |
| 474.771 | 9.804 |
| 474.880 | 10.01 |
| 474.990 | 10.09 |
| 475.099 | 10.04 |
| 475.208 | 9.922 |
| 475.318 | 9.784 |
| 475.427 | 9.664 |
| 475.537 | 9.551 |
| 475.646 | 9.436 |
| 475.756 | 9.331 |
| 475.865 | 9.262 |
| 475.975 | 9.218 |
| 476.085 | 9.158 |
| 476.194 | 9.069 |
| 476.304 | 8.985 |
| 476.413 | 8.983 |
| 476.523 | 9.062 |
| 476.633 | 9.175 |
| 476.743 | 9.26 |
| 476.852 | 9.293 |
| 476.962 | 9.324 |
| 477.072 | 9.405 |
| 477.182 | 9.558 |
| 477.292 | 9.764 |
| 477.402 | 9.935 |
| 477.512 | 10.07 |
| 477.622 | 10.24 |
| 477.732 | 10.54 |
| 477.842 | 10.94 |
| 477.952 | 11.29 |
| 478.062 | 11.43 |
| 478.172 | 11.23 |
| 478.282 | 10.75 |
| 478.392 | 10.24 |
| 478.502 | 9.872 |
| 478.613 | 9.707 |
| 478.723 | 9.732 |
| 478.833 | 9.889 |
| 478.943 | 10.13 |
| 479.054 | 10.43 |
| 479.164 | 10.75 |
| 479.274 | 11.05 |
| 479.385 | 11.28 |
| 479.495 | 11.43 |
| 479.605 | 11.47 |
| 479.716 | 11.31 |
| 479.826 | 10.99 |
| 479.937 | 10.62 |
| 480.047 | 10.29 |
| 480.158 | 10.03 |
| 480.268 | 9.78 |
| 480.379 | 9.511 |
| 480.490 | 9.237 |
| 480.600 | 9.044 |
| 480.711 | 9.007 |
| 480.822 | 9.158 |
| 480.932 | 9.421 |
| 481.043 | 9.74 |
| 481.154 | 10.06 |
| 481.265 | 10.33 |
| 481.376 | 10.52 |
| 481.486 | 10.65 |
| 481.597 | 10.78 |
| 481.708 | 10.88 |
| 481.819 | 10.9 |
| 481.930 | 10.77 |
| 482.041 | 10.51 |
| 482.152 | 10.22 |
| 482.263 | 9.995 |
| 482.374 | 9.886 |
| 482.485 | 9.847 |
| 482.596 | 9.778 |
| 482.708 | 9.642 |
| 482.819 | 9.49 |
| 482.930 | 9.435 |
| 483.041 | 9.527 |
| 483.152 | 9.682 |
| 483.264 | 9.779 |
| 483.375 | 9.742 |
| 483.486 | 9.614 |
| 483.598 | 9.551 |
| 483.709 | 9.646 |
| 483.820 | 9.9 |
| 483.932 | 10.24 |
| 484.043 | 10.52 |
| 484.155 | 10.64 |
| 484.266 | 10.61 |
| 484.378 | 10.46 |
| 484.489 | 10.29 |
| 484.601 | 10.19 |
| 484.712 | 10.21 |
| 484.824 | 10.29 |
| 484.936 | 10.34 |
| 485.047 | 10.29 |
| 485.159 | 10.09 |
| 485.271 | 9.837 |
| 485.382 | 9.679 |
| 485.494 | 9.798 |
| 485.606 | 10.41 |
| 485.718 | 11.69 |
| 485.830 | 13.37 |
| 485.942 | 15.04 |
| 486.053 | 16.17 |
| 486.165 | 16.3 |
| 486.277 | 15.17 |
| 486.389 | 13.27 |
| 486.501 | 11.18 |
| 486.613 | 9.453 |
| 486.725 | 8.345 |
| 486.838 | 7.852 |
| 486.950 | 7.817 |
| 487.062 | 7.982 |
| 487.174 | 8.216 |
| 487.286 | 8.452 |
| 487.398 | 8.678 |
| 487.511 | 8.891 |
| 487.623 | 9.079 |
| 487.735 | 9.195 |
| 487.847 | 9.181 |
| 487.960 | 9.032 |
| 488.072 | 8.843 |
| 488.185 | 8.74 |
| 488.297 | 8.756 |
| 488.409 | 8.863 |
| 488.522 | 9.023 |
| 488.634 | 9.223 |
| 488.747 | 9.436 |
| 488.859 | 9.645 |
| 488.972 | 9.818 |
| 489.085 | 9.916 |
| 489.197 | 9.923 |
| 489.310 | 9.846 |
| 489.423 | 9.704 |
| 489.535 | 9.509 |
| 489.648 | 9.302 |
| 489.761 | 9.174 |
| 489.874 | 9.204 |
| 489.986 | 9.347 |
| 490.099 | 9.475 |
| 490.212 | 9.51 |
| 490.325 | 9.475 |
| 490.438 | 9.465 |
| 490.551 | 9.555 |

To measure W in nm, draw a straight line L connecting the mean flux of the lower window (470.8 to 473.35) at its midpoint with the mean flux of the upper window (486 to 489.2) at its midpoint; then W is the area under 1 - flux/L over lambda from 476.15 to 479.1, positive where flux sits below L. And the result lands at -0.13 nm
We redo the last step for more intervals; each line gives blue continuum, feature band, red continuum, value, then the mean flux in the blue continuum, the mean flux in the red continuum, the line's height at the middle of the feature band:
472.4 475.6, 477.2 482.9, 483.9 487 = 0.02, 9.49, 11.1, 10.3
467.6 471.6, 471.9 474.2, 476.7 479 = 0.14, 9.7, 10.1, 9.88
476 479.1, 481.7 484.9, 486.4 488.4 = -0.26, 9.9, 8.91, 9.32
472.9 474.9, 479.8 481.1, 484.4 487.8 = 0.04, 9.37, 10.6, 10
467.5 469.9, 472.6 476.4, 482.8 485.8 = 0.19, 9.82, 10.1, 9.93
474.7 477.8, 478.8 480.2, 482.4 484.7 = -0.15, 9.58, 9.93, 9.74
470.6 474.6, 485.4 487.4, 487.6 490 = -0.38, 9.32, 9.31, 9.31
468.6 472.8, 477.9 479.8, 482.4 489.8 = -0.17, 9.62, 10.1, 9.85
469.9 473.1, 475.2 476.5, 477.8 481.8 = 0.08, 9.44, 10.4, 9.92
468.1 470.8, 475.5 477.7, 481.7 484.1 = 0.10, 9.77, 9.96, 9.87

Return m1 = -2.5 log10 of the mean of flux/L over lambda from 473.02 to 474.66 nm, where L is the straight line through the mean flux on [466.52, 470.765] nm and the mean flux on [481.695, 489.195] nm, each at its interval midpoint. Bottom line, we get 0.06 mag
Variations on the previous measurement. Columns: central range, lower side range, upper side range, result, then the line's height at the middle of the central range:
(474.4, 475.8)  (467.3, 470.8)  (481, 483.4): 0.02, 9.92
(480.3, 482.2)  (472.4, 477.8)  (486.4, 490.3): -0.08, 9.34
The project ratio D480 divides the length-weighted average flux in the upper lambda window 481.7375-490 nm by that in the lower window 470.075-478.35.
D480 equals 1.1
